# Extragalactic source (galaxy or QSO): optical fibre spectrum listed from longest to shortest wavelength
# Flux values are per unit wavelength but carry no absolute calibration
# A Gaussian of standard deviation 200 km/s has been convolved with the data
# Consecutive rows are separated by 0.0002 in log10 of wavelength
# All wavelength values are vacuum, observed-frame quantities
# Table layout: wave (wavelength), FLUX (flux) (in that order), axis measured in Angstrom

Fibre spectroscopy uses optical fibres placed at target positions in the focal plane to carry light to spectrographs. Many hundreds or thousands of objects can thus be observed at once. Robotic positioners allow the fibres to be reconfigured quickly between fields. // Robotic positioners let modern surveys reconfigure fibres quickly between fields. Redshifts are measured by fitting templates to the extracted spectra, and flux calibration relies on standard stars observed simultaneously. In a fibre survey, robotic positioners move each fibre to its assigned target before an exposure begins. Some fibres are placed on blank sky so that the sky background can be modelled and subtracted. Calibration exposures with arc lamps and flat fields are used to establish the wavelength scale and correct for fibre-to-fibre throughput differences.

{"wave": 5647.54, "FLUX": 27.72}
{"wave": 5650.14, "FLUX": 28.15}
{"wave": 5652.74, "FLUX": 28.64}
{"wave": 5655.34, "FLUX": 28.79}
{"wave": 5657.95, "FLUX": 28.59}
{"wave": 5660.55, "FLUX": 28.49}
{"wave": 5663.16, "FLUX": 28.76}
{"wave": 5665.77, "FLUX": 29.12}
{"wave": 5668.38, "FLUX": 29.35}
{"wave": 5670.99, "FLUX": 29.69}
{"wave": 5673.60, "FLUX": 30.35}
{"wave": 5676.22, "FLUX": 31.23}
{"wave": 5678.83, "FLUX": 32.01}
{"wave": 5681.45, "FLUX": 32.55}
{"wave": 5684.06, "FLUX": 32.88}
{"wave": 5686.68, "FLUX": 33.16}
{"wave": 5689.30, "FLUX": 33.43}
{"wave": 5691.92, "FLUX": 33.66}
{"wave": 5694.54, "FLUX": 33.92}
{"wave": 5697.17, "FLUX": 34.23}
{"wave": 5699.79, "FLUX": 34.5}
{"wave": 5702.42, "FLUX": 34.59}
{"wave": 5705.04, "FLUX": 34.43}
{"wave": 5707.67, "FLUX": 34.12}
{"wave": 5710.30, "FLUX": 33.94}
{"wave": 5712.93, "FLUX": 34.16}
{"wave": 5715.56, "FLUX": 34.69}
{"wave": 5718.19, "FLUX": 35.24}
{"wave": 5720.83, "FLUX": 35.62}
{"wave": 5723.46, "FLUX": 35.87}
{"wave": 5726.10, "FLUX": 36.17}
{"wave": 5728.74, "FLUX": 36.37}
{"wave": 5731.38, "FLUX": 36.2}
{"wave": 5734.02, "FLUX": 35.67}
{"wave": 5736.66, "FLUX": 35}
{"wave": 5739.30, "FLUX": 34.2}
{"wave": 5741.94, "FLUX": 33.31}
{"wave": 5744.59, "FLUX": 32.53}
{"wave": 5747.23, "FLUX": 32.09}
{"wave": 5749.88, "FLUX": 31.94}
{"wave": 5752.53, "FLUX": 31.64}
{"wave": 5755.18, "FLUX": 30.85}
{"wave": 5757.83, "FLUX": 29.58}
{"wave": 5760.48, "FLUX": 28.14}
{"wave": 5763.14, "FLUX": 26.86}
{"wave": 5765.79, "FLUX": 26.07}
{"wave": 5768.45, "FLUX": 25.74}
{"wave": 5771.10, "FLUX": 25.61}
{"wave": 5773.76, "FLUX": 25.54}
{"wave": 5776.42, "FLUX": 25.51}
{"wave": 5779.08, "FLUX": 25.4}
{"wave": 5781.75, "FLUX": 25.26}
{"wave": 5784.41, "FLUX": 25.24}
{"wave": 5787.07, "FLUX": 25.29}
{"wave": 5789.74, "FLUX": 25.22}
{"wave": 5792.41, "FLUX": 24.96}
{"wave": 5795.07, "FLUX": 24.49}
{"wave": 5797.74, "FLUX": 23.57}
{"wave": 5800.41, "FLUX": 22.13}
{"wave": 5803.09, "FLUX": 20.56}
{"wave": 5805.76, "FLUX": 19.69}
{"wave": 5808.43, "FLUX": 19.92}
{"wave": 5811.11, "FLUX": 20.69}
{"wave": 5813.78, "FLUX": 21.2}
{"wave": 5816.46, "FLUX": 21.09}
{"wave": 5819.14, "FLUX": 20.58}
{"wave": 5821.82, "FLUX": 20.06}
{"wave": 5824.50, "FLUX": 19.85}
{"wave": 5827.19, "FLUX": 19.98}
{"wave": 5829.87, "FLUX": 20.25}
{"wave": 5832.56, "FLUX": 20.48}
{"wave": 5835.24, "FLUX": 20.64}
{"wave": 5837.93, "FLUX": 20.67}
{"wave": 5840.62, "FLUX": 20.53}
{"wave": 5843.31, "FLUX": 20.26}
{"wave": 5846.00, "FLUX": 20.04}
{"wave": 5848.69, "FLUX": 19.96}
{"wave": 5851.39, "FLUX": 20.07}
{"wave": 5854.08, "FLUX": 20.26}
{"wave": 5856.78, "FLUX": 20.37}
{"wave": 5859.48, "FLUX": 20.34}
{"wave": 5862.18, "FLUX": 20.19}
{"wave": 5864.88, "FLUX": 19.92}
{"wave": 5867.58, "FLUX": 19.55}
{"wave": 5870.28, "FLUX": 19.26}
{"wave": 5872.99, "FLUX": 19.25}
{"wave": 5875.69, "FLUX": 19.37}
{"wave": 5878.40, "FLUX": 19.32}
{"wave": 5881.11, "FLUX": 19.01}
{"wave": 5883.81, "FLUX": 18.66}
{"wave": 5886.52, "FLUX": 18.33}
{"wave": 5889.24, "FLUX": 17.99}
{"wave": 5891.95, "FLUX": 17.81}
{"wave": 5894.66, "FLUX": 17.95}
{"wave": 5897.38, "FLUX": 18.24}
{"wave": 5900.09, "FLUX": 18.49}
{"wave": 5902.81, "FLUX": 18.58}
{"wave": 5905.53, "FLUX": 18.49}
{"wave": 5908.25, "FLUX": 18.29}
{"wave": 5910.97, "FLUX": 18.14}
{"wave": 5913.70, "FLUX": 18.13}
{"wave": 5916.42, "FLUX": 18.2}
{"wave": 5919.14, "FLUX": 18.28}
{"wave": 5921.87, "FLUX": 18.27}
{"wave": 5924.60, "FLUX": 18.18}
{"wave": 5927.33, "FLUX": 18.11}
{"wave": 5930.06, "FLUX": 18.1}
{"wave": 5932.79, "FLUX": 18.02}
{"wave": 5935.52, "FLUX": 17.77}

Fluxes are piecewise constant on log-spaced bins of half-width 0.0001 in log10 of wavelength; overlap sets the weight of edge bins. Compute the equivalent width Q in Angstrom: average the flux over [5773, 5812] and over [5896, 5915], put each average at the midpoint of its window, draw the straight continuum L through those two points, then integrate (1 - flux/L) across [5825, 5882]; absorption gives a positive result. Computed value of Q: 2.0 Angstrom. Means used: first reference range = 23.6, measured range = 20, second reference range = 18.3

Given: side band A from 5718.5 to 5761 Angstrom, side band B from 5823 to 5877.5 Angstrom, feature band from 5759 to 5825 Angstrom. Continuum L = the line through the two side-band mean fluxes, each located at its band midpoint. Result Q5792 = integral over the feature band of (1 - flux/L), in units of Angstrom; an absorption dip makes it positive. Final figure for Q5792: 8.79 Angstrom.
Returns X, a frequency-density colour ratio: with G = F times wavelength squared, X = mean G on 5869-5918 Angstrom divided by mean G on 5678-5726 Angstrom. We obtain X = 0.58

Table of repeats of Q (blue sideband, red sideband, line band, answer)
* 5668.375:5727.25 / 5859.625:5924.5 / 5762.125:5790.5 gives 2.0 Angstrom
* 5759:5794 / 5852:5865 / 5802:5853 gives 4.4 Angstrom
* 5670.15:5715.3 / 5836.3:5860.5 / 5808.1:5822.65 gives 1.5 Angstrom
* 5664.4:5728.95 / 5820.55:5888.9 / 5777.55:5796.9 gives 0.4 Angstrom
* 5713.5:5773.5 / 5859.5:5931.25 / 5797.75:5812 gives 3.1 Angstrom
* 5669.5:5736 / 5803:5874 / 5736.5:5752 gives -1.7 Angstrom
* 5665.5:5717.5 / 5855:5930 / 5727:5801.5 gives -2.3 Angstrom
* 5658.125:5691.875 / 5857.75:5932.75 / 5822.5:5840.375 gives 1.5 Angstrom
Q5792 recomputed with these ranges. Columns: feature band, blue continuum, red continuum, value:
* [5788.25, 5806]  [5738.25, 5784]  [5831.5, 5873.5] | 1.5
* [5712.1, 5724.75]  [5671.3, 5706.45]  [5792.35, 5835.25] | -2.1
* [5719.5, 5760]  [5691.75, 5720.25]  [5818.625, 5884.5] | -3.4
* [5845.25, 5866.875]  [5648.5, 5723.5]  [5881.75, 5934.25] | 1.4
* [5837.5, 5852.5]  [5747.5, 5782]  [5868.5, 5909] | 1.1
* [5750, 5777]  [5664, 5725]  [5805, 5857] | -1.1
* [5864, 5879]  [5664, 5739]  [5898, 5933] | 1.4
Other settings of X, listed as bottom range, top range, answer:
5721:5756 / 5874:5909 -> 0.57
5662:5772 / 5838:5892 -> 0.64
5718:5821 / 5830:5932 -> 0.72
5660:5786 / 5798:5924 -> 0.65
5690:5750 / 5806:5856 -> 0.61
